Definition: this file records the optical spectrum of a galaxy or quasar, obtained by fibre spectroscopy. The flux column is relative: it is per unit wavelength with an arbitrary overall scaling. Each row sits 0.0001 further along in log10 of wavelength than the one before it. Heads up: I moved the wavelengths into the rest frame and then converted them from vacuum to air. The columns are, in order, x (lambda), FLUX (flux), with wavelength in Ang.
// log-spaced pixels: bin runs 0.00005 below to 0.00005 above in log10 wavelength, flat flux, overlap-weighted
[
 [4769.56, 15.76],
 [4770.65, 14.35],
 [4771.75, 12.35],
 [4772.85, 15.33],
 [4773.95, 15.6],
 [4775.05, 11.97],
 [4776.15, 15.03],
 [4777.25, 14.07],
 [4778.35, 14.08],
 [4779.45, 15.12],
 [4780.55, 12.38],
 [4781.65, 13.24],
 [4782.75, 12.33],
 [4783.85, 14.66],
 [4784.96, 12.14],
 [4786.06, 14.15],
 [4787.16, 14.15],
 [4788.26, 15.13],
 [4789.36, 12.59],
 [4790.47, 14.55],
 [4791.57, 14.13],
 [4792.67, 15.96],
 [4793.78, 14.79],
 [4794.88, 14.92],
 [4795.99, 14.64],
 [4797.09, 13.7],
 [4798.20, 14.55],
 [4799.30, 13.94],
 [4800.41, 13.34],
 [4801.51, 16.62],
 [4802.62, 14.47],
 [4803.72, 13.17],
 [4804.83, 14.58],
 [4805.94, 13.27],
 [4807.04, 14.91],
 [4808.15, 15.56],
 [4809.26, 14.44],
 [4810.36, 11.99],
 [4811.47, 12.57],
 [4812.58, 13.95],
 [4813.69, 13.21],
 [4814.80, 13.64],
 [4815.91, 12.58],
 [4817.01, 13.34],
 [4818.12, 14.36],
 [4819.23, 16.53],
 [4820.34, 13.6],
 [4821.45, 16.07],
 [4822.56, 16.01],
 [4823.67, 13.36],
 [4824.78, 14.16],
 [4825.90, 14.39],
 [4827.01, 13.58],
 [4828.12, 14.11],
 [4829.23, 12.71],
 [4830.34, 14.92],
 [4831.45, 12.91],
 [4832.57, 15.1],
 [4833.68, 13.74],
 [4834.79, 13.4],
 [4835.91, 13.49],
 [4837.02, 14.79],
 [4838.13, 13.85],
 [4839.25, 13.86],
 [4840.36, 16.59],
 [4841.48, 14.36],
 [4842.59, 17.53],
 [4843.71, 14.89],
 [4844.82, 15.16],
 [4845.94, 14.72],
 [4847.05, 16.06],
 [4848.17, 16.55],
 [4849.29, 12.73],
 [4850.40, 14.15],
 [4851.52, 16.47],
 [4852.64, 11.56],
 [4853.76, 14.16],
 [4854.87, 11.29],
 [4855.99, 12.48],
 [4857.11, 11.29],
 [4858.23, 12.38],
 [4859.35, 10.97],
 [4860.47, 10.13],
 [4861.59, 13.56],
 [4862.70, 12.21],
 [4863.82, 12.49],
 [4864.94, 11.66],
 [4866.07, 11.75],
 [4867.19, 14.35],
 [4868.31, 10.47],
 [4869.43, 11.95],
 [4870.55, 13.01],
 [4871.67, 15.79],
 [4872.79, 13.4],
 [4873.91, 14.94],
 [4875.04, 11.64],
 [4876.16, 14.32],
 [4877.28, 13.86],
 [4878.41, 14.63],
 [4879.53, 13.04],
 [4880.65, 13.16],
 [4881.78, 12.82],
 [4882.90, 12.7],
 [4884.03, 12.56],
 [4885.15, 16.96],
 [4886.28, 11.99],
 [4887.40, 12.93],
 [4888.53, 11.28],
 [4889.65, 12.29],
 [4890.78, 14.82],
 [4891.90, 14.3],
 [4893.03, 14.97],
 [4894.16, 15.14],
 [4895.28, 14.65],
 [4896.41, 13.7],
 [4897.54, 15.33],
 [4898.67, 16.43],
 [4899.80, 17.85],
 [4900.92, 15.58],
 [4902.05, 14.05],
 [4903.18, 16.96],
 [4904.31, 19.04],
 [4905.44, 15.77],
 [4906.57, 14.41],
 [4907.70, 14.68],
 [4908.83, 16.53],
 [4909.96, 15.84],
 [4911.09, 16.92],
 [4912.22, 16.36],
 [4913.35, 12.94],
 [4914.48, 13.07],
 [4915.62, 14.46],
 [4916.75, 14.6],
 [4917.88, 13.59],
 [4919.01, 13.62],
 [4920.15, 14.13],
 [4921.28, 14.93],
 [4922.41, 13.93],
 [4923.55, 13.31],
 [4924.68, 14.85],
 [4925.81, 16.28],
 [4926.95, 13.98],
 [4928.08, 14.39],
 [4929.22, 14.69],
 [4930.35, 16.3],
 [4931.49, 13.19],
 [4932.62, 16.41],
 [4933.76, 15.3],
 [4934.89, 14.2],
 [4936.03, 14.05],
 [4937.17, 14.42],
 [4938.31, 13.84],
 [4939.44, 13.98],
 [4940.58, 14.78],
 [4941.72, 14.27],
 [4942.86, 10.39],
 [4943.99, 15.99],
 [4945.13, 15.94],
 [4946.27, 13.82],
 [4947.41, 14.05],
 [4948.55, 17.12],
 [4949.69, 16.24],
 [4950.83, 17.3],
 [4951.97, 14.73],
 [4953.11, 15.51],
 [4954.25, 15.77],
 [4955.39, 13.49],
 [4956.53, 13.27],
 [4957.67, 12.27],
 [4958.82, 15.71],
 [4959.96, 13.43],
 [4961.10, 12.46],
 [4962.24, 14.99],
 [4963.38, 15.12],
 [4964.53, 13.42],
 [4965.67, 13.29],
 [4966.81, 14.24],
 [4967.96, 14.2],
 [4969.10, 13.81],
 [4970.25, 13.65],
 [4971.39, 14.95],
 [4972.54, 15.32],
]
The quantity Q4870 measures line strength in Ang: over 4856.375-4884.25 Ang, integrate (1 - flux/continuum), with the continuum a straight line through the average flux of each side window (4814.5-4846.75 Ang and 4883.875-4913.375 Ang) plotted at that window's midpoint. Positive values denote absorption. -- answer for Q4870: 3.8 Ang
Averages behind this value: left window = 14.4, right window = 15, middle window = 12.8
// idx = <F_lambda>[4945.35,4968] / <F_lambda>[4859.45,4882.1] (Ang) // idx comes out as 1.1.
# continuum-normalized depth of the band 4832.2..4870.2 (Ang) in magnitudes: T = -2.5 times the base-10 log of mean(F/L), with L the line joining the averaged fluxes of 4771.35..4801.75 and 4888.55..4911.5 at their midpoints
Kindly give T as 0.10 mag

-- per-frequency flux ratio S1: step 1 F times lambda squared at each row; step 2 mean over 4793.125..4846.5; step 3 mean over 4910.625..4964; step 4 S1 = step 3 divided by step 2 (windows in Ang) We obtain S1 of 1.07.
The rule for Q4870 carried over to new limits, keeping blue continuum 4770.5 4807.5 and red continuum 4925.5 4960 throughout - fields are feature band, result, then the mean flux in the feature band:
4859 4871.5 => 1.92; 12.2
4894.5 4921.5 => -1.25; 15.2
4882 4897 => 0.82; 13.7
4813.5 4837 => 0.27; 14.1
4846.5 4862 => 1.34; 13.1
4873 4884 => 0.79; 13.4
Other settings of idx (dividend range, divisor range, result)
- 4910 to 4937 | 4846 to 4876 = 1.12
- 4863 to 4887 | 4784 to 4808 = 0.92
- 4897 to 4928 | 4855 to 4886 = 1.18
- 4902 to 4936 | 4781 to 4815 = 1.07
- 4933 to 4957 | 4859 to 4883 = 1.14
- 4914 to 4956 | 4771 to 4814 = 1.04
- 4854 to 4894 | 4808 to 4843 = 0.91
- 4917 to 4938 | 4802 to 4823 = 1.03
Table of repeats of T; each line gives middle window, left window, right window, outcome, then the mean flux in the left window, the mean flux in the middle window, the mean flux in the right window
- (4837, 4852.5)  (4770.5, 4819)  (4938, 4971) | -0.07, 14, 15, 14.4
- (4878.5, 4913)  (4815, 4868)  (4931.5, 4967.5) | -0.05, 13.8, 14.8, 14.5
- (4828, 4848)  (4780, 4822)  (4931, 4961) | -0.03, 14.1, 14.6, 14.6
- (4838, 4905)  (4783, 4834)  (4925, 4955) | 0.05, 14.1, 13.9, 14.9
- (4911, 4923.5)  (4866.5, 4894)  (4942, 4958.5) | -0.01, 13.4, 14.3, 14.7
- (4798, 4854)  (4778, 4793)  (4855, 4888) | -0.07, 13.9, 14.3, 12.9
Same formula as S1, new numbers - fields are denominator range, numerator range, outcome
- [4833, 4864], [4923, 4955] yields 1.12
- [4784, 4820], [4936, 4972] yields 1.08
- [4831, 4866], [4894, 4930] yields 1.13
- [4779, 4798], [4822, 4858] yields 1.03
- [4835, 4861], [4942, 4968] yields 1.09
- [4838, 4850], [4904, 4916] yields 1.04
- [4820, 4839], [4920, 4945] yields 1.07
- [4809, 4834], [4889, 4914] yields 1.14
